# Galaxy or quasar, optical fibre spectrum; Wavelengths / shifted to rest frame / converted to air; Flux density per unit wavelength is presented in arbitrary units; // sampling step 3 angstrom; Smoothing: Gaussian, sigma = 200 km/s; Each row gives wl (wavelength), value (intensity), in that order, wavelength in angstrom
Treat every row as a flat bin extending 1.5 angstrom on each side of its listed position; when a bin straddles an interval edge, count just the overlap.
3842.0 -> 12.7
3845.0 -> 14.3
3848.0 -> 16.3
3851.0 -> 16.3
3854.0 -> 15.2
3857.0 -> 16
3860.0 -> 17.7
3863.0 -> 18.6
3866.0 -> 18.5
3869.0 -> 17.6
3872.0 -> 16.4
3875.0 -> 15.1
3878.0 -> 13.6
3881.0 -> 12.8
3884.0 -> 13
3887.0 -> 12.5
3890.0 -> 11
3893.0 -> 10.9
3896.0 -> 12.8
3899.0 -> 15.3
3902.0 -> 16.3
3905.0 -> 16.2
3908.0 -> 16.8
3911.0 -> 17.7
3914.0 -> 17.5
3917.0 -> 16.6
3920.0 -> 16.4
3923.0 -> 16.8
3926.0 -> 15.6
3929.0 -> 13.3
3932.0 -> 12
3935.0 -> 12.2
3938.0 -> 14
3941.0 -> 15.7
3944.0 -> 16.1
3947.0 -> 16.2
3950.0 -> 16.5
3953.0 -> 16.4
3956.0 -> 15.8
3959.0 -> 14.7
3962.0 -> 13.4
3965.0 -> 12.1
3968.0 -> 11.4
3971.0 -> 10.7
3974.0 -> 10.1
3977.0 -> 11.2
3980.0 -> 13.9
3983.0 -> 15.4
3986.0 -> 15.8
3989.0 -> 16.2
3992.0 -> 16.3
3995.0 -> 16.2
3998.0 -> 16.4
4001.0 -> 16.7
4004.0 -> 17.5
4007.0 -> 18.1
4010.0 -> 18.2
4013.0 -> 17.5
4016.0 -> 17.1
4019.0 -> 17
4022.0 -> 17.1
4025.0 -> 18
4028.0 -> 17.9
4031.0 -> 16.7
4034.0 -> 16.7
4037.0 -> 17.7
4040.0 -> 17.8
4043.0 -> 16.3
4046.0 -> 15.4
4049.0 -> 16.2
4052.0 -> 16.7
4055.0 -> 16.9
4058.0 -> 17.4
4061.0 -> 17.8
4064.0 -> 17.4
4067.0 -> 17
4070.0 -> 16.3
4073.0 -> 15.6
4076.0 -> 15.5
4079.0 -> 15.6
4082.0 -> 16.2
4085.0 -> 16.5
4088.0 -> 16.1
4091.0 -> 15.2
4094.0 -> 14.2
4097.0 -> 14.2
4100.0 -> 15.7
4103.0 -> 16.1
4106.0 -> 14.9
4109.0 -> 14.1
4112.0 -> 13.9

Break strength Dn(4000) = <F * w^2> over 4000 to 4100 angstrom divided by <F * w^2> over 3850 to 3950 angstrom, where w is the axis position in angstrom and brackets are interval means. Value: 1.18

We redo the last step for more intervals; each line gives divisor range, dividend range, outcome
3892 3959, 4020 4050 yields 1.17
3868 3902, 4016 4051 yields 1.33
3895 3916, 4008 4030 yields 1.15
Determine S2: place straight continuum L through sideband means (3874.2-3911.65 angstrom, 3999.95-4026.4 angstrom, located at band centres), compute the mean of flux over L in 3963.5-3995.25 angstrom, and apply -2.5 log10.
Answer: 0.224 mag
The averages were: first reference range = 14.1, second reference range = 17.5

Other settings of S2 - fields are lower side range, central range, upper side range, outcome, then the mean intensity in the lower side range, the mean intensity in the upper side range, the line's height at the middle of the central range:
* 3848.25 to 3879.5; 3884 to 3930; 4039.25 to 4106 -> 0.10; 16.5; 16.1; 16.4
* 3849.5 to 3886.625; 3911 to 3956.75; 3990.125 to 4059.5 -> 0.06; 15.8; 17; 16.3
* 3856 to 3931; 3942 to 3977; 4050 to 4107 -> 0.13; 15.4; 16.1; 15.6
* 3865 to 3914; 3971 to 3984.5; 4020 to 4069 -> 0.28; 14.8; 17.1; 16.1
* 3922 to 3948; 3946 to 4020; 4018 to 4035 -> 0.06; 14.6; 17.3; 16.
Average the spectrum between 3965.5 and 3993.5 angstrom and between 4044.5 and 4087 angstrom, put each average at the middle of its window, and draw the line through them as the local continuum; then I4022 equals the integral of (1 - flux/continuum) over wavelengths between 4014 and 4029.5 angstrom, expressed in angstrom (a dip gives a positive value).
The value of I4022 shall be -2.6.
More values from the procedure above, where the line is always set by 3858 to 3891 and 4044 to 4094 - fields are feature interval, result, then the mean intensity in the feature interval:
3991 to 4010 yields -1.3 angstrom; 17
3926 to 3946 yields 1.9 angstrom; 14.1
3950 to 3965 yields 0.7 angstrom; 14.9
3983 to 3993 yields -0.1 angstrom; 16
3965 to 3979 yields 4.2 angstrom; 11.1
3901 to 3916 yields -1.4 angstrom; 16.9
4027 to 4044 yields -1.1 angstrom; 17.2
